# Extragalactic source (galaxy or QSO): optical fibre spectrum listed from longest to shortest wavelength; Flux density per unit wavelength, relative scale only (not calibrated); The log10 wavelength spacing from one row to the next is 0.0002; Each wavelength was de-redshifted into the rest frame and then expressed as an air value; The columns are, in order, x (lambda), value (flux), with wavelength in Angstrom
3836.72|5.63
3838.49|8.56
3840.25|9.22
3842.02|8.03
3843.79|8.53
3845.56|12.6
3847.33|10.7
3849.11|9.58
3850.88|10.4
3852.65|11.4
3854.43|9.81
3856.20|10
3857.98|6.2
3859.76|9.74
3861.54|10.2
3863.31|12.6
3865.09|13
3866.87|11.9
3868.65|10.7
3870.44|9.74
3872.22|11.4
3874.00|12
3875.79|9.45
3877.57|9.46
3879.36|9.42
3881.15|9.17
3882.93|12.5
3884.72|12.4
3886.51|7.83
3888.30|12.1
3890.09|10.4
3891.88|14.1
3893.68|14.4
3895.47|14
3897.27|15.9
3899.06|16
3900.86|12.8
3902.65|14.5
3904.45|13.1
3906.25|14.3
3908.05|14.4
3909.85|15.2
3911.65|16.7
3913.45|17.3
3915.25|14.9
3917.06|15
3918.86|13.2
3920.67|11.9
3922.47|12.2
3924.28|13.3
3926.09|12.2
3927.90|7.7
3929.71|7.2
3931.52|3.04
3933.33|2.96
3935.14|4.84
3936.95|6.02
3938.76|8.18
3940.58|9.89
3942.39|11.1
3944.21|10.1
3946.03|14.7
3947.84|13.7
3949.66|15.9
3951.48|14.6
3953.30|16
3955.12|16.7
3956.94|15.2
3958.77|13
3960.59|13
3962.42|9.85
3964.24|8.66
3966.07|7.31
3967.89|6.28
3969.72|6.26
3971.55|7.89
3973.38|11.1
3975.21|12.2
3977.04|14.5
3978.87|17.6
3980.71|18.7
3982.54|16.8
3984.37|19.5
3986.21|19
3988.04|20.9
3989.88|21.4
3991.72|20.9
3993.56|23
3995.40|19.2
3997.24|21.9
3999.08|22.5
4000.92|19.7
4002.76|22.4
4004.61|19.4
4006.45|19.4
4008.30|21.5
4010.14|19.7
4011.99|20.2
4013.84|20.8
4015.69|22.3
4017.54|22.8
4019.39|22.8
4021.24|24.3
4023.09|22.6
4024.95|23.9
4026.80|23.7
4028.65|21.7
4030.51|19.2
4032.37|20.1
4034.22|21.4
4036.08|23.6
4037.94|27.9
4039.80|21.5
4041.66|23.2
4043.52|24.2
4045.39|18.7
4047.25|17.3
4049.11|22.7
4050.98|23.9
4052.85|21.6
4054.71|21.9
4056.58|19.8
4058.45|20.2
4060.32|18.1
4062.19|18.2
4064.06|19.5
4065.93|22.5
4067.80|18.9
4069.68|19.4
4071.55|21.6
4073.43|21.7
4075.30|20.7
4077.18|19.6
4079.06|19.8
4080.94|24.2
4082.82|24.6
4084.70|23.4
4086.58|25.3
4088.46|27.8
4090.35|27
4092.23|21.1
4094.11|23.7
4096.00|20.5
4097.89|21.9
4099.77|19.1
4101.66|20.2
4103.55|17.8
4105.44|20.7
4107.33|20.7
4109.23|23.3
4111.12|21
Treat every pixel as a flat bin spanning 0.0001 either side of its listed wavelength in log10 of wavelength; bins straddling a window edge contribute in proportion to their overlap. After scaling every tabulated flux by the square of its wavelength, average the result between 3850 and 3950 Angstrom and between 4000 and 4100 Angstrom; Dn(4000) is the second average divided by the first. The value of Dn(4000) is 2.05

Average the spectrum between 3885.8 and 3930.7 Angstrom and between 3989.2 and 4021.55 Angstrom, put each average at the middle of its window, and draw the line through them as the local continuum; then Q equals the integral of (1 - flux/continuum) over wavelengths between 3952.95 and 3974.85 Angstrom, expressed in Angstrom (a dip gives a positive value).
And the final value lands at 8.5 Angstrom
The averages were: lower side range 13.2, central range 10.8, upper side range 21.3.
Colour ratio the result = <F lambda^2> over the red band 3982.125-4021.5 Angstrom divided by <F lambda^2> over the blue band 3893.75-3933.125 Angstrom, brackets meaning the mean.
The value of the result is 1.7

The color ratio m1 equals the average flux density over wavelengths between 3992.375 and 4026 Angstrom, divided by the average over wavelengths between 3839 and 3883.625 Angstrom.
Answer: 2.10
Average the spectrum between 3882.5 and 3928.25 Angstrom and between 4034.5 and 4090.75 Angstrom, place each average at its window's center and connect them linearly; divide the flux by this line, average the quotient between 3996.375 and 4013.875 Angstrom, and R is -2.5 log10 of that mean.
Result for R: -0.106 mag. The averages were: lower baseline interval 13.5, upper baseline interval 21.9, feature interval 20.7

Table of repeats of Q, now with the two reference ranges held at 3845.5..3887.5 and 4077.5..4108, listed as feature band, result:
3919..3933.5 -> 4.5 Angstrom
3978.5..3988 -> -1.2 Angstrom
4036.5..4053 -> -2.2 Angstrom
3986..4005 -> -4.2 Angstrom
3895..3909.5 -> -2.4 Angstrom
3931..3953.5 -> 7.0 Angstrom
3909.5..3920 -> -1.9 Angstrom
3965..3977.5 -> 5.3 Angstrom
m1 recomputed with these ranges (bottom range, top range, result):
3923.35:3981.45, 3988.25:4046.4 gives 2.00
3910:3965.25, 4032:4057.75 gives 1.89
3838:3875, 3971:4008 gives 1.80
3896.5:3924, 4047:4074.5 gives 1.42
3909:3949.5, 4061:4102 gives 1.98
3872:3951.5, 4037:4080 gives 1.78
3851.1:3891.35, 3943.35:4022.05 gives 1.60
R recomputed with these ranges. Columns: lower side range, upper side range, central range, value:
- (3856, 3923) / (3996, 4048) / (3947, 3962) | 0.163 mag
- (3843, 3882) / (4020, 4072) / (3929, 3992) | 0.315 mag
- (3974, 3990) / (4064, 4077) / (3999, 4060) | -0.132 mag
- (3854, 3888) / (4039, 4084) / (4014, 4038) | -0.184 mag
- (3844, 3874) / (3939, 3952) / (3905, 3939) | 0.076 mag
